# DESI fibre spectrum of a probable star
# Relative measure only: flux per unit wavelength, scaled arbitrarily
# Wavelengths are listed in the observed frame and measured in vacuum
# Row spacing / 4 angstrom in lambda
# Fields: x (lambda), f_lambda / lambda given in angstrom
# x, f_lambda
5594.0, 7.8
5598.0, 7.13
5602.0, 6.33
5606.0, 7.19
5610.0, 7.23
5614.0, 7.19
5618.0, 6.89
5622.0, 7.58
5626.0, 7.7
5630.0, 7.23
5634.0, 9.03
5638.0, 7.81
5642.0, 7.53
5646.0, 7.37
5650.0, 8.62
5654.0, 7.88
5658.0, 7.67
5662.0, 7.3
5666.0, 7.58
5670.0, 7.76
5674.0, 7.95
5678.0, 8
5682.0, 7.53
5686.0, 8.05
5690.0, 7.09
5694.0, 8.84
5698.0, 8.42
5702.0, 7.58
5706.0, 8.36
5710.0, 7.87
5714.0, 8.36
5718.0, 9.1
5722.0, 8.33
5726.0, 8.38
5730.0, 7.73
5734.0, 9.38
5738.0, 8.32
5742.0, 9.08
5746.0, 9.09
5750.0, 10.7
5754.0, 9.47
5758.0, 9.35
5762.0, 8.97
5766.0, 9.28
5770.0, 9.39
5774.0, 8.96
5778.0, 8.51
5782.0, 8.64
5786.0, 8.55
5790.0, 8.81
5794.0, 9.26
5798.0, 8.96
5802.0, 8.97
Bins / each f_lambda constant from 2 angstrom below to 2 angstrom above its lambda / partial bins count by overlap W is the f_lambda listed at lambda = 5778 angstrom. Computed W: 8.51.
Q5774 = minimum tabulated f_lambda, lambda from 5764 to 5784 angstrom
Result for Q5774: 8.51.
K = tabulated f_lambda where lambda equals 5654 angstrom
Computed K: 7.88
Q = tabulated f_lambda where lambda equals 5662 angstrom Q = 7.3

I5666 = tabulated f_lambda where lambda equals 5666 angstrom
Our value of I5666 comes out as 7.58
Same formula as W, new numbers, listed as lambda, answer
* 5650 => 8.62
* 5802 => 8.97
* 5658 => 7.67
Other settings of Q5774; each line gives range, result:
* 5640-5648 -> 7.37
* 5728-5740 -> 7.73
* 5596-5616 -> 6.33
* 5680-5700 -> 7.09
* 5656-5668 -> 7.3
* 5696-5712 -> 7.58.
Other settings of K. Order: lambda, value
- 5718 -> 9.1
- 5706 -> 8.36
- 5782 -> 8.64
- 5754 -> 9.47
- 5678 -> 8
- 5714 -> 8.36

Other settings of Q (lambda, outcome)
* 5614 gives 7.19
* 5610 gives 7.23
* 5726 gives 8.38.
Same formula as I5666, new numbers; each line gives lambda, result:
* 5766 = 9.28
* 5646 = 7.37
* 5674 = 7.95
